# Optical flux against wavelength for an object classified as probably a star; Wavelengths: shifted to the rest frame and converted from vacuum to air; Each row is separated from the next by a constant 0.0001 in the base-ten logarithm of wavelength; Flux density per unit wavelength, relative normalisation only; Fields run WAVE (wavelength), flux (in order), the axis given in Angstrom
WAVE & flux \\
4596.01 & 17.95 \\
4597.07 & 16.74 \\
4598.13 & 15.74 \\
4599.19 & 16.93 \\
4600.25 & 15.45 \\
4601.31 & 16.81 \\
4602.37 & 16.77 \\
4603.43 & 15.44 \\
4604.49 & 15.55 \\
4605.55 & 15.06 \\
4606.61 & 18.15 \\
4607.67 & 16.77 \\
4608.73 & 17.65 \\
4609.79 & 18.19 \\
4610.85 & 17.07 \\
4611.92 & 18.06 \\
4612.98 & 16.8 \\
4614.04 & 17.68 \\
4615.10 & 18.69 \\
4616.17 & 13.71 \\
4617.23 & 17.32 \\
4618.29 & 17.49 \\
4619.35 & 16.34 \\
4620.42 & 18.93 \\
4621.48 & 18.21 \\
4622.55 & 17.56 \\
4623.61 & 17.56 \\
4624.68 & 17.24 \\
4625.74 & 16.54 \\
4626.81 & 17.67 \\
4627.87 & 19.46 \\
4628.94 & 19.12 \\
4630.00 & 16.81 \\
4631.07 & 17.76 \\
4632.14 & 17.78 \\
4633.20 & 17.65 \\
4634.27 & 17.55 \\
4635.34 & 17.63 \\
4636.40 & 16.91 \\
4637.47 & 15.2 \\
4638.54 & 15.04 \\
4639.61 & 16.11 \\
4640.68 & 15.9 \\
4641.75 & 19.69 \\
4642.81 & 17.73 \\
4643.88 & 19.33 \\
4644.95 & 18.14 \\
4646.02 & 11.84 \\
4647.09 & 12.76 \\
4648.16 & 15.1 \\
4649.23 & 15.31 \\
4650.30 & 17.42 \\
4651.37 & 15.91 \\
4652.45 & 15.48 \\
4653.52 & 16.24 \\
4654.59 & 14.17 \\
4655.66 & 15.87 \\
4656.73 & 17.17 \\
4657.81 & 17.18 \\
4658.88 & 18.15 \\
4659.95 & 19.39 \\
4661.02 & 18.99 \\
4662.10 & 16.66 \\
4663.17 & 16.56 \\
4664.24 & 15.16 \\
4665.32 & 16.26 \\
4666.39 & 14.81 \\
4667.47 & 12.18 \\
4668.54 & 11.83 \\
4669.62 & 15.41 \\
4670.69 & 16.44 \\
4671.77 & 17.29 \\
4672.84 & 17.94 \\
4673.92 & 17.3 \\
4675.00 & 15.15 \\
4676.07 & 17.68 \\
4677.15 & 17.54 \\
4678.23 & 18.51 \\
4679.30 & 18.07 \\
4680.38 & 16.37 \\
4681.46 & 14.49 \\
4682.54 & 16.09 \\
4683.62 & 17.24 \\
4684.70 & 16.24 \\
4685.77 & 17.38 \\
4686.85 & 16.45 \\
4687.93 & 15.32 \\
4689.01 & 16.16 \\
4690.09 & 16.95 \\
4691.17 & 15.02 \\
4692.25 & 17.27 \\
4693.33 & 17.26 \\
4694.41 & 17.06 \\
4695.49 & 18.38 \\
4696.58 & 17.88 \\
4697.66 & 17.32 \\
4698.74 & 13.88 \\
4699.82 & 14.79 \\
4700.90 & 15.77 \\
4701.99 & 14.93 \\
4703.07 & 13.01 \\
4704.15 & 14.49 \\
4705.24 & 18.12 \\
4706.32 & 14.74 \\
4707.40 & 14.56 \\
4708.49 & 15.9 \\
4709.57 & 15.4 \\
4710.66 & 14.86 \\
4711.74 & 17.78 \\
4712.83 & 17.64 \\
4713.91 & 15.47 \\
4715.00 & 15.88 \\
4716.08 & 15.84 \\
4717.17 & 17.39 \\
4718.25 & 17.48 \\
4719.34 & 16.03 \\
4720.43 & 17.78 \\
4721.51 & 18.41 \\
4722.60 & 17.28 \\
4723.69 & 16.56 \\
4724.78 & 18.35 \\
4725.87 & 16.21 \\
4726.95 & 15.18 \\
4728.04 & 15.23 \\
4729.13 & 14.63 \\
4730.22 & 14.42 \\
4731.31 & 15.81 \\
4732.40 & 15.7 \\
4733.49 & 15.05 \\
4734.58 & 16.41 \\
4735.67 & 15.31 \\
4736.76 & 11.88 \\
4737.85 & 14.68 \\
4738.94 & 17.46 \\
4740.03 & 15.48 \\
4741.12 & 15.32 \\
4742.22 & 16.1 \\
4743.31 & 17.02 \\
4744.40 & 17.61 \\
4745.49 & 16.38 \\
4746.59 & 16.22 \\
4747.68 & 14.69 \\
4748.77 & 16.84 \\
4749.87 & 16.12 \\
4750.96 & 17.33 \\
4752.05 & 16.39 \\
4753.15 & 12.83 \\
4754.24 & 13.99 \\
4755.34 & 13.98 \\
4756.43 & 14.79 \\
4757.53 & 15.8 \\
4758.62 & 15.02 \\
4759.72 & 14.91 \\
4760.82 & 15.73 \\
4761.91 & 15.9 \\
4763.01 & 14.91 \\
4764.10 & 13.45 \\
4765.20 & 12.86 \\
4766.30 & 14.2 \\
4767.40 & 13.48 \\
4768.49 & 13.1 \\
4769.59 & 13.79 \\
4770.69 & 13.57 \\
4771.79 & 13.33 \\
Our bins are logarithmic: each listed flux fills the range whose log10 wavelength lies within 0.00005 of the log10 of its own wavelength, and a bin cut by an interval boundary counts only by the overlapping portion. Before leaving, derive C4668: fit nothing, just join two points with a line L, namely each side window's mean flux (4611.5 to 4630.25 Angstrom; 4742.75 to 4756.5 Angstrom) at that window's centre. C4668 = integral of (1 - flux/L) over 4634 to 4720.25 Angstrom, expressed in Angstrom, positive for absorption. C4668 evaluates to 2.4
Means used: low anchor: 17.5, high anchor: 15.7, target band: 16.3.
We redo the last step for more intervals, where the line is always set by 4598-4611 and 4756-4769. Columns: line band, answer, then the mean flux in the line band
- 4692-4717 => -1.2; 16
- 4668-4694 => -1.5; 16.5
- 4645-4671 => 0.3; 15.7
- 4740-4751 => -1.1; 16.3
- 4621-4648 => -1.4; 17.1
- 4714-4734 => -1.7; 16.3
